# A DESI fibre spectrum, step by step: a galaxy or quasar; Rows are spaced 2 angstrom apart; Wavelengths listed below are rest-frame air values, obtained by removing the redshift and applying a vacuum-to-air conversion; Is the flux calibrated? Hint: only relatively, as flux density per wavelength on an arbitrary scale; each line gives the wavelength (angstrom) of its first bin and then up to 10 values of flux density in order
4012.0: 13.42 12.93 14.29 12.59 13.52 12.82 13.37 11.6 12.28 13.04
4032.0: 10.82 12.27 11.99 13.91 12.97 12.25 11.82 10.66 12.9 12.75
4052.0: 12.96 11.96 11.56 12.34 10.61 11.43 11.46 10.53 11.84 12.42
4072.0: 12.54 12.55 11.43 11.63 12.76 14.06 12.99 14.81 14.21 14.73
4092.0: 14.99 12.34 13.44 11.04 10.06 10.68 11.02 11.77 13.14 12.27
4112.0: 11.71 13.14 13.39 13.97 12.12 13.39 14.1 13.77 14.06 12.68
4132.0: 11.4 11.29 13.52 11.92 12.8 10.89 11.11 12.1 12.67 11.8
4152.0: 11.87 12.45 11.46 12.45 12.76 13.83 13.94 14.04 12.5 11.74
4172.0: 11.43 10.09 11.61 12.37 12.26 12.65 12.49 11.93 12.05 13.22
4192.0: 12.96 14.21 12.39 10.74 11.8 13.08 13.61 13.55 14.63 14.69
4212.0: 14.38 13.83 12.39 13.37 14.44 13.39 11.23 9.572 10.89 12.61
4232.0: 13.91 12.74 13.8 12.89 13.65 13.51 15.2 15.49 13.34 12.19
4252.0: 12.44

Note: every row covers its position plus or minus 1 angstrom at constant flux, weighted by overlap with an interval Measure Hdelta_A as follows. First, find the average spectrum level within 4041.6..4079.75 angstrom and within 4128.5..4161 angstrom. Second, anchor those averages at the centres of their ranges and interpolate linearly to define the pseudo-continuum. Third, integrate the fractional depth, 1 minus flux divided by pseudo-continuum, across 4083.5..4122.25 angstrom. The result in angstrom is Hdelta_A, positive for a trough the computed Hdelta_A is -2.4 angstrom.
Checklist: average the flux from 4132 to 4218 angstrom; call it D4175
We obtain 12.6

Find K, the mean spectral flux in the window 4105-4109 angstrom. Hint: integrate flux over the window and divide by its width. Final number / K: 12.5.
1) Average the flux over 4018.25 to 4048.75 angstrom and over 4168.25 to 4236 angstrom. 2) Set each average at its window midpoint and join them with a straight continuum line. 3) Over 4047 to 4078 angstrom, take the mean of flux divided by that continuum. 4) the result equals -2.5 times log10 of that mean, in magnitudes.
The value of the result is 0.05 mag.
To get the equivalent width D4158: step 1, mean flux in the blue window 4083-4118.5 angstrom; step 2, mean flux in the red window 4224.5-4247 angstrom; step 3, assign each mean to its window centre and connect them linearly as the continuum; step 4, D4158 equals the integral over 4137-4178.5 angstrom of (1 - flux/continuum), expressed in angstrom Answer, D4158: 2.3 angstrom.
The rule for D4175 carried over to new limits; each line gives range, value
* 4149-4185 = 12.3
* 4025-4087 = 12.2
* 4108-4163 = 12.6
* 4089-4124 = 12.6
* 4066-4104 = 12.6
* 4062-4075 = 11.9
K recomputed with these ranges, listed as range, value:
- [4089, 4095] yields 14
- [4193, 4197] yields 13.3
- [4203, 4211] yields 14.1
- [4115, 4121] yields 13.2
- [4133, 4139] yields 12.2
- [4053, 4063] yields 11.6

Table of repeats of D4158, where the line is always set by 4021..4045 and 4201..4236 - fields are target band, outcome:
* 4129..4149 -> 1.21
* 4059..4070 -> 1.10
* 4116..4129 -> -0.82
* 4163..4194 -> 1.30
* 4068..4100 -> -0.81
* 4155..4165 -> 0.00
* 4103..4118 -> 0.30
